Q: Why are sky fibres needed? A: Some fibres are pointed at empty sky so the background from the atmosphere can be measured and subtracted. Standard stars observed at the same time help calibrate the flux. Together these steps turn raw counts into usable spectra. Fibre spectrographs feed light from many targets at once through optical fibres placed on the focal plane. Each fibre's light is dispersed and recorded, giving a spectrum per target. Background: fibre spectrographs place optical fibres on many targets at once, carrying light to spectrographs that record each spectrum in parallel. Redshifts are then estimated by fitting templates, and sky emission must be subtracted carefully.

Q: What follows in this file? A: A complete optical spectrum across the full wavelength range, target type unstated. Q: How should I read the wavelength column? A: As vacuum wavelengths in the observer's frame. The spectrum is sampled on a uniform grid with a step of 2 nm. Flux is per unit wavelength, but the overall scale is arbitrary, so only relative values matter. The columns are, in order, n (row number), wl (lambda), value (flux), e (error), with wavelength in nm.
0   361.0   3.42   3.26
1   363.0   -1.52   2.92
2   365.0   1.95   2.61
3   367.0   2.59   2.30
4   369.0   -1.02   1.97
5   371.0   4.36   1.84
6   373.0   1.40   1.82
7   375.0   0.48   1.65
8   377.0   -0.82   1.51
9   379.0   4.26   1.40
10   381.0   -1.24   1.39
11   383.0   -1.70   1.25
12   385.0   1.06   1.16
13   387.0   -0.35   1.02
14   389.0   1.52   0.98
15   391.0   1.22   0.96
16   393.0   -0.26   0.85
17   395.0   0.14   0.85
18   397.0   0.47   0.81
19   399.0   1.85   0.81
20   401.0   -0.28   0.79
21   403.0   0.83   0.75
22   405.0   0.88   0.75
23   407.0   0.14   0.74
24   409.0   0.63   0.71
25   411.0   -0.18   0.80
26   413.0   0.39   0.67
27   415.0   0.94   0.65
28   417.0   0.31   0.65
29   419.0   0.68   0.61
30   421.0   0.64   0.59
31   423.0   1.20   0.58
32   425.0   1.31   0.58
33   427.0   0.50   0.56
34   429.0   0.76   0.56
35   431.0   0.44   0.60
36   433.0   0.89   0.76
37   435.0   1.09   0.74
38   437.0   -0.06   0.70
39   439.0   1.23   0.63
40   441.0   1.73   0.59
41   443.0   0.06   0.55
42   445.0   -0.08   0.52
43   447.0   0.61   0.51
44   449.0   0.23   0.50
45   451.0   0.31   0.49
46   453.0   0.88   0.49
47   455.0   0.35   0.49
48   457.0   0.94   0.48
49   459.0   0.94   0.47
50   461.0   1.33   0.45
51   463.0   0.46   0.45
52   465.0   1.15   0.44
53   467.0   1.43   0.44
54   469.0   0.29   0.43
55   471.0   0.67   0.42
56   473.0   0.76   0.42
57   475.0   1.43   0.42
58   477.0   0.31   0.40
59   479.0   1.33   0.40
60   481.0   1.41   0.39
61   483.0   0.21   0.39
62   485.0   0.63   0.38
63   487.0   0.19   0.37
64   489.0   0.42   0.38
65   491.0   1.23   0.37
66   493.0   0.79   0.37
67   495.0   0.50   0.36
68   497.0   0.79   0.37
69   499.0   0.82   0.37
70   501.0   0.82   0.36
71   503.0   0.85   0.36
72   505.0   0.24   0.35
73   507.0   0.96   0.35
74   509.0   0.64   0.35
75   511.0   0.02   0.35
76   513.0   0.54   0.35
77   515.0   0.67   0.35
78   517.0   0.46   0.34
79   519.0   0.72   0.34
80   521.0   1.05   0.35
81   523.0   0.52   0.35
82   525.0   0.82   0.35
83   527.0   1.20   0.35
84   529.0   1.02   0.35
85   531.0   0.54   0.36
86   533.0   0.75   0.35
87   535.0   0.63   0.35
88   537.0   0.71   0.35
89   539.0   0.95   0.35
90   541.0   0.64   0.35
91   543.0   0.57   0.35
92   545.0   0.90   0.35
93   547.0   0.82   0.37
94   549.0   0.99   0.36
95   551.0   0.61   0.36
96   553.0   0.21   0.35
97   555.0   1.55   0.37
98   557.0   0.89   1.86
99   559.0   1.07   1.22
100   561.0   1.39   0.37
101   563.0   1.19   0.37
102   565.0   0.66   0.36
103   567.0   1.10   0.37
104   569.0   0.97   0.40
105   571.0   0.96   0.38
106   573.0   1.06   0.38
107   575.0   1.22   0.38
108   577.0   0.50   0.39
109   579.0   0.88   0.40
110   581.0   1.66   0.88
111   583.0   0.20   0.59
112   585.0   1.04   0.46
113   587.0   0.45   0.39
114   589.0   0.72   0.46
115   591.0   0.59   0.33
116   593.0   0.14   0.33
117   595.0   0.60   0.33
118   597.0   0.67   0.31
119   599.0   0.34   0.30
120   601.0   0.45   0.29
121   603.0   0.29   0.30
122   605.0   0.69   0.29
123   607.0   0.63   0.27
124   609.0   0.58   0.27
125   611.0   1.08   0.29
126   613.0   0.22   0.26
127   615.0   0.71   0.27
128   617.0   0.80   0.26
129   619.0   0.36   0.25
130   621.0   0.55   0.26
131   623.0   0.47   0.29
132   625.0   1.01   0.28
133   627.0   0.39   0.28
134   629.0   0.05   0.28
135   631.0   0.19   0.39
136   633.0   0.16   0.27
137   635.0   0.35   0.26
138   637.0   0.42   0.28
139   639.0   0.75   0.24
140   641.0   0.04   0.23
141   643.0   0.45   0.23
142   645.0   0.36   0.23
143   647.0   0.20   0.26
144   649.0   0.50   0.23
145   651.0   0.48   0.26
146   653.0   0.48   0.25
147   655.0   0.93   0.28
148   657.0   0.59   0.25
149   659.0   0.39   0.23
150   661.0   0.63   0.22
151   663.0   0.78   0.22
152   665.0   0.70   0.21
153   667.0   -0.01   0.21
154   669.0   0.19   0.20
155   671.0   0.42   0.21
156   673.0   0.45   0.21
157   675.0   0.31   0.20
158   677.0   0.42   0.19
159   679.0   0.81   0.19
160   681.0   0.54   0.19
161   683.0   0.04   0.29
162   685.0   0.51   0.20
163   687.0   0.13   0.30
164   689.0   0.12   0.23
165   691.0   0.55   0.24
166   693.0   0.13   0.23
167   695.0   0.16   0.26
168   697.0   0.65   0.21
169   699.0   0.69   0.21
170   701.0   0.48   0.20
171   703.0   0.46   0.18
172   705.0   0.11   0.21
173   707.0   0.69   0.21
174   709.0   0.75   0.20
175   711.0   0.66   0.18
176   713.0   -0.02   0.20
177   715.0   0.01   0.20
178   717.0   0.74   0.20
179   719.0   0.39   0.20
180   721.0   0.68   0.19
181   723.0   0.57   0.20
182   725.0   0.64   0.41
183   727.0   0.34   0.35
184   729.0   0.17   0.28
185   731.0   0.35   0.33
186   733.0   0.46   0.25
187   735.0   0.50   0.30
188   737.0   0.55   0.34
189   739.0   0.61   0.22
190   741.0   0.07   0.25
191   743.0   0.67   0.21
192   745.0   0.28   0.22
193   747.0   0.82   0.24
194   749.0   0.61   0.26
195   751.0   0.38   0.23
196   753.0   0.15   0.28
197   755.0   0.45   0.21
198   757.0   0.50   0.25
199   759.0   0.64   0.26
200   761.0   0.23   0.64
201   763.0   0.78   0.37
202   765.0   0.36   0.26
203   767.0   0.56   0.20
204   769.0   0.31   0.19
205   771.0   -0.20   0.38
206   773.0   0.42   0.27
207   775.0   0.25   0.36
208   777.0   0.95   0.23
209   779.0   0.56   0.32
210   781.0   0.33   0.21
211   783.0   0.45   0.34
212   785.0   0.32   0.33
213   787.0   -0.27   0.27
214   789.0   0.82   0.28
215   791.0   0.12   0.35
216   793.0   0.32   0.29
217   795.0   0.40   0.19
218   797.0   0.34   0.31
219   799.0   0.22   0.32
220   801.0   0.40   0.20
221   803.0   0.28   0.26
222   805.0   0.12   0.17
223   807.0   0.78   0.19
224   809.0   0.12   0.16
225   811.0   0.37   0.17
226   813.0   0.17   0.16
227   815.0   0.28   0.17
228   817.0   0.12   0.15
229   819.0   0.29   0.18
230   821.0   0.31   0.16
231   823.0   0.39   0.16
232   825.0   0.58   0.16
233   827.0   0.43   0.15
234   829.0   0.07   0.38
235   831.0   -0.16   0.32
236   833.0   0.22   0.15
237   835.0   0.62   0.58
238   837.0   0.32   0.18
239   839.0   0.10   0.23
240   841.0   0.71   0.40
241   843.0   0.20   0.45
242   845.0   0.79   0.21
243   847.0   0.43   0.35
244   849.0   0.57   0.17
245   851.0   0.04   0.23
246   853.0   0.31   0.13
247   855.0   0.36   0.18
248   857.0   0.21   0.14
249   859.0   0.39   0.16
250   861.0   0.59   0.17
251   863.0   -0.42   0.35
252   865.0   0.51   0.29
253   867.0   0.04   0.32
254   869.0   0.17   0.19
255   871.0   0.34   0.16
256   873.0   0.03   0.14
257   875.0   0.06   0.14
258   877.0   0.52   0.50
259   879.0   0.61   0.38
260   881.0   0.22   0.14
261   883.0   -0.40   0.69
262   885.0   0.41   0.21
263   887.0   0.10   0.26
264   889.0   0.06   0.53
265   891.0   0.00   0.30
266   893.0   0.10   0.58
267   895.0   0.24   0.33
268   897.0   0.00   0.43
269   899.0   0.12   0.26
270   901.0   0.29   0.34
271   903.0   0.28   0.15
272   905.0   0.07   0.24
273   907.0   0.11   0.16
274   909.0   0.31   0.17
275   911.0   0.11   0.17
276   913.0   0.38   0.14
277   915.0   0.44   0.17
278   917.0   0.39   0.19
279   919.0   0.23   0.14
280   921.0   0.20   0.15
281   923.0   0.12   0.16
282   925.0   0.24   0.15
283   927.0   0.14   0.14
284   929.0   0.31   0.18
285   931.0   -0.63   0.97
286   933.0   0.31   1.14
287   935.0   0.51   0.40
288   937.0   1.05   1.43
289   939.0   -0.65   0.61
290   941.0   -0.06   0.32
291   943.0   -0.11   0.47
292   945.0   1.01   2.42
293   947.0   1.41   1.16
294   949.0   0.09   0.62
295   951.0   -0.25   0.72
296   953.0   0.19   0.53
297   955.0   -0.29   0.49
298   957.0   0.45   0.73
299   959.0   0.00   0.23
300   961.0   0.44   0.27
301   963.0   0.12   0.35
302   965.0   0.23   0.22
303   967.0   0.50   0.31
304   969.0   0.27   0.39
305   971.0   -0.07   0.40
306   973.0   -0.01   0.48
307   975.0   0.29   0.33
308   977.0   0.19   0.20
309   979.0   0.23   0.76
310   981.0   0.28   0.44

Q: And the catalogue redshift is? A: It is 0.14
